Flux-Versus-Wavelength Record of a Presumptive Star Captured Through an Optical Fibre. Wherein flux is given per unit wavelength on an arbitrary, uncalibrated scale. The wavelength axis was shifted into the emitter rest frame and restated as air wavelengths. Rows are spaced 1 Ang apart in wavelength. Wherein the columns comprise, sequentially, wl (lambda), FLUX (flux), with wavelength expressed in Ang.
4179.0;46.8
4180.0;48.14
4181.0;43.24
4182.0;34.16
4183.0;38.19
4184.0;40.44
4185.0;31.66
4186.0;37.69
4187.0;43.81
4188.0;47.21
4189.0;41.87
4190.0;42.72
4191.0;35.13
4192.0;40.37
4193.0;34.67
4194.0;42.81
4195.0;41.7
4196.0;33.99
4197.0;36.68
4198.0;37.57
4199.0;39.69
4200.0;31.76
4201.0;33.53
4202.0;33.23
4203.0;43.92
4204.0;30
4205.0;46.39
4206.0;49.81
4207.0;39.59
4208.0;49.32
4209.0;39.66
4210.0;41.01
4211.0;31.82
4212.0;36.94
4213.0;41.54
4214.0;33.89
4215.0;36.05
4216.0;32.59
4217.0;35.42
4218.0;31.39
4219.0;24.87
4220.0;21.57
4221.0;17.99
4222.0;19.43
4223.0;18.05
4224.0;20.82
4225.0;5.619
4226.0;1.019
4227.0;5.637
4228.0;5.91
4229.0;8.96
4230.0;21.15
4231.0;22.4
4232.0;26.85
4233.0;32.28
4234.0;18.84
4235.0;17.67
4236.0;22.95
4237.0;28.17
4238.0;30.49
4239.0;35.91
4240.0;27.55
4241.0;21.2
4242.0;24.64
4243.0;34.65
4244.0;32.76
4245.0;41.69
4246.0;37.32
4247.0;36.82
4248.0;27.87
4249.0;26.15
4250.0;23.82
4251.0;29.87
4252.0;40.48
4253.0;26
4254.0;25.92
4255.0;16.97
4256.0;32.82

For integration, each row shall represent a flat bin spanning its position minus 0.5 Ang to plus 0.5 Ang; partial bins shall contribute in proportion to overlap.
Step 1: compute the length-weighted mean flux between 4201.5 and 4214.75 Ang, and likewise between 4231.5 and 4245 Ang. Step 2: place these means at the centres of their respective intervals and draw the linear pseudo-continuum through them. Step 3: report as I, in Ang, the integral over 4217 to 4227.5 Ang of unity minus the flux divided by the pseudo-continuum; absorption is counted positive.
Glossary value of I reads 5.19 Ang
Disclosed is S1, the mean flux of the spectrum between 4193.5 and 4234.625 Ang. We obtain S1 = 29.8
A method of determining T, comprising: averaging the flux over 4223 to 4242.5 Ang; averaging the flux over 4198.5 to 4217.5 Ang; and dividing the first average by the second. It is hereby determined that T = 0.52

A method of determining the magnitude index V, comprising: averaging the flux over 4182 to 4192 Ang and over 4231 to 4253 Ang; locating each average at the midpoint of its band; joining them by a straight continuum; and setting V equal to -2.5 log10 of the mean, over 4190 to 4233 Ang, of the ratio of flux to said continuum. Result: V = 0.159 mag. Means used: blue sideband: 39.6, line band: 30.7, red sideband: 29.2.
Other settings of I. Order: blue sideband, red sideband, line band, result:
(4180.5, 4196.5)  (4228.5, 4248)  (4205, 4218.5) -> -1.9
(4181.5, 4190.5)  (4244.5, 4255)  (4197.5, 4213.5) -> -0.9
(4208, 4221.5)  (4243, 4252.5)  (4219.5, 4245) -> 9.1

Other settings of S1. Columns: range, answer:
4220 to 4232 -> 14.3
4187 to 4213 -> 39.4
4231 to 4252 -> 29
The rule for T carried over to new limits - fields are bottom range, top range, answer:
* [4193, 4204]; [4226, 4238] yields 0.51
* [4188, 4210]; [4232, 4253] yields 0.74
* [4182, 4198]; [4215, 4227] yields 0.53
